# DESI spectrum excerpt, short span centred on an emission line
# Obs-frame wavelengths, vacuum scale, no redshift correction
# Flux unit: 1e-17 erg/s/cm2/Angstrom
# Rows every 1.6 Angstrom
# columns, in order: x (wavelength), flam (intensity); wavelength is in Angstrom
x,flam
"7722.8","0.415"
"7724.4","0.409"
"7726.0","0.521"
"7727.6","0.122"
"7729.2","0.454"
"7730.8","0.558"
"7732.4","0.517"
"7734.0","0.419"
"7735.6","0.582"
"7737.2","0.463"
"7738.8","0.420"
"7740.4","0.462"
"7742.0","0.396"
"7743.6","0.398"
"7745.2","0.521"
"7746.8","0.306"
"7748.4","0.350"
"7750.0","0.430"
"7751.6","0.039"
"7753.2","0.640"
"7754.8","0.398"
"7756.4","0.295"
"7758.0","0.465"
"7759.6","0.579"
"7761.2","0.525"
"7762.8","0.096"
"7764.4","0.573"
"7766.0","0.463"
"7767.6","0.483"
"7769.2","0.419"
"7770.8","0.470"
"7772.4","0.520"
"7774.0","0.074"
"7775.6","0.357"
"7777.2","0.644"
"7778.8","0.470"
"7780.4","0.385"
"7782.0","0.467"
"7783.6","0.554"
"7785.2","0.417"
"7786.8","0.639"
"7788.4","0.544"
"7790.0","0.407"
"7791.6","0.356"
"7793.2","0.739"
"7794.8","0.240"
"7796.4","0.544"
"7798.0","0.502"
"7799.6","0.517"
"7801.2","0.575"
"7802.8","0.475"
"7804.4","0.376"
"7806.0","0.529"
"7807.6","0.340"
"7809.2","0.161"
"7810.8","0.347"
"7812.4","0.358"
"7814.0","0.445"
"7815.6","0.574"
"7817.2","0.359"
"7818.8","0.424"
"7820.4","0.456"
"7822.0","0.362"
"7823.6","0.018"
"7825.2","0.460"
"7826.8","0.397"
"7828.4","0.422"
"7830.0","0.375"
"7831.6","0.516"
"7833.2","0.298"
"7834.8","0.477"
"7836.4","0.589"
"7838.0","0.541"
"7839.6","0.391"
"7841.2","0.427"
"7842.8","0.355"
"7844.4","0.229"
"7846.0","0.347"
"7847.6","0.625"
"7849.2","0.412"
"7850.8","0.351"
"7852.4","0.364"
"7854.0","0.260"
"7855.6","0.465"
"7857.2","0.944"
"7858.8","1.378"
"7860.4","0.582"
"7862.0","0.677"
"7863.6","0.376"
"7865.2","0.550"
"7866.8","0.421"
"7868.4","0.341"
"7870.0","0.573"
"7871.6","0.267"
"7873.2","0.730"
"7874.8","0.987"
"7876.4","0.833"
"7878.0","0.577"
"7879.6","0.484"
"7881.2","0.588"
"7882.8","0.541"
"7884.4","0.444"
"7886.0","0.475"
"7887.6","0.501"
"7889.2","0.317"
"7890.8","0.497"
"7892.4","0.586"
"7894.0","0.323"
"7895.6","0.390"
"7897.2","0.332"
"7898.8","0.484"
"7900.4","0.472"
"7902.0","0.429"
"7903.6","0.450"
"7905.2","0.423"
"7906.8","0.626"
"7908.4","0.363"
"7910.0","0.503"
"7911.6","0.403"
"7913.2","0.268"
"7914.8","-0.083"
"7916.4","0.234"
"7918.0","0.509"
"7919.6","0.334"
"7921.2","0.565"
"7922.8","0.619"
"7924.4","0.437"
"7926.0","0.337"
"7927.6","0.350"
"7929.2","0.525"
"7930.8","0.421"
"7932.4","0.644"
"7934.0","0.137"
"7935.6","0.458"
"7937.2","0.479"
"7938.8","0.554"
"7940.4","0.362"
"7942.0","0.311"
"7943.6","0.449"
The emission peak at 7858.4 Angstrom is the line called [S II]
